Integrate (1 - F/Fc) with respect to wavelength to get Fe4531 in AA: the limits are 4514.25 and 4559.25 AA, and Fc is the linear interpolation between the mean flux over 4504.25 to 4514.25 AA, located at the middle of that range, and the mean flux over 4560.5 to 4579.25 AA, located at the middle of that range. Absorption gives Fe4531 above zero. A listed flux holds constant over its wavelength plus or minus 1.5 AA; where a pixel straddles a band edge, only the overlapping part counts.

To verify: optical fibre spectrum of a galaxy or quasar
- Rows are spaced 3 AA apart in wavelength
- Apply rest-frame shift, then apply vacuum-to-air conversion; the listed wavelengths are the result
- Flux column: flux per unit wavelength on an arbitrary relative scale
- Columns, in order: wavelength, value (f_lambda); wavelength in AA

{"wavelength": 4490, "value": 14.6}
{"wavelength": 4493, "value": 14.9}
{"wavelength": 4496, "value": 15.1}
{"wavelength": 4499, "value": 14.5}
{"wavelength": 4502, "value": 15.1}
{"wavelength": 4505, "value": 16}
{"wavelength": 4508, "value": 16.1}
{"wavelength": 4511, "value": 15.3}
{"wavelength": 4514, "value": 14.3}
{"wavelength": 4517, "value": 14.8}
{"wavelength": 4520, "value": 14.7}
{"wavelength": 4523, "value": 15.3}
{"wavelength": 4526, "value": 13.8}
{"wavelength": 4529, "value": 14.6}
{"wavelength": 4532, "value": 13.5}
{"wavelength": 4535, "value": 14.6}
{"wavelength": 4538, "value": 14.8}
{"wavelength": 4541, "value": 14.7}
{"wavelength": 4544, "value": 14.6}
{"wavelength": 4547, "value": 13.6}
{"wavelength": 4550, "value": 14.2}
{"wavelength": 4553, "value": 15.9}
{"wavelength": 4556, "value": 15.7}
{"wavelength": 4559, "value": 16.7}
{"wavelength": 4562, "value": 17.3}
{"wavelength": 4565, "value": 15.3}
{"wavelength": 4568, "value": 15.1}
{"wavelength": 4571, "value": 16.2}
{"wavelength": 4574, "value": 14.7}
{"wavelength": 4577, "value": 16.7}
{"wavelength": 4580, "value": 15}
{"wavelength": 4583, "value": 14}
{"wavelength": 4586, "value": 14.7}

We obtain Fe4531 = 2.8 AA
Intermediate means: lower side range 15.5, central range 14.7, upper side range 15.8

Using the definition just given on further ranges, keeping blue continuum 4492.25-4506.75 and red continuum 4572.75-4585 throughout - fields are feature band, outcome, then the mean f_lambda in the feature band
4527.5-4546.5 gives 0.88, 14.4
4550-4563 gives -0.86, 16.1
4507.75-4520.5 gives 0.15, 15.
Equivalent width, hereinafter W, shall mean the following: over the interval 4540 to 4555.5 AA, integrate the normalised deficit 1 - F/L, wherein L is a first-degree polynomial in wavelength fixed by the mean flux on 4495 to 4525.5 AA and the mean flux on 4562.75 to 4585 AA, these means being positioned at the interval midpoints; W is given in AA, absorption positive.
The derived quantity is 0.6 AA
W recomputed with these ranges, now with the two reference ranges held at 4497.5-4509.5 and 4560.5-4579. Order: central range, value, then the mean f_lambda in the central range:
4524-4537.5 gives 1.2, 14.2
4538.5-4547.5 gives 0.7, 14.4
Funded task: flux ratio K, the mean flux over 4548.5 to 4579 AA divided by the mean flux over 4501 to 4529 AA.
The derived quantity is 1.0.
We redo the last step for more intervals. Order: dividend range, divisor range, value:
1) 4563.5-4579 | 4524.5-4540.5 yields 1.09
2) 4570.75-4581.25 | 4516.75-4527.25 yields 1.06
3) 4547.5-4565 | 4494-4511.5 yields 1.03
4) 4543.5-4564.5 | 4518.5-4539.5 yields 1.07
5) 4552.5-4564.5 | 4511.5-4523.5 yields 1.11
